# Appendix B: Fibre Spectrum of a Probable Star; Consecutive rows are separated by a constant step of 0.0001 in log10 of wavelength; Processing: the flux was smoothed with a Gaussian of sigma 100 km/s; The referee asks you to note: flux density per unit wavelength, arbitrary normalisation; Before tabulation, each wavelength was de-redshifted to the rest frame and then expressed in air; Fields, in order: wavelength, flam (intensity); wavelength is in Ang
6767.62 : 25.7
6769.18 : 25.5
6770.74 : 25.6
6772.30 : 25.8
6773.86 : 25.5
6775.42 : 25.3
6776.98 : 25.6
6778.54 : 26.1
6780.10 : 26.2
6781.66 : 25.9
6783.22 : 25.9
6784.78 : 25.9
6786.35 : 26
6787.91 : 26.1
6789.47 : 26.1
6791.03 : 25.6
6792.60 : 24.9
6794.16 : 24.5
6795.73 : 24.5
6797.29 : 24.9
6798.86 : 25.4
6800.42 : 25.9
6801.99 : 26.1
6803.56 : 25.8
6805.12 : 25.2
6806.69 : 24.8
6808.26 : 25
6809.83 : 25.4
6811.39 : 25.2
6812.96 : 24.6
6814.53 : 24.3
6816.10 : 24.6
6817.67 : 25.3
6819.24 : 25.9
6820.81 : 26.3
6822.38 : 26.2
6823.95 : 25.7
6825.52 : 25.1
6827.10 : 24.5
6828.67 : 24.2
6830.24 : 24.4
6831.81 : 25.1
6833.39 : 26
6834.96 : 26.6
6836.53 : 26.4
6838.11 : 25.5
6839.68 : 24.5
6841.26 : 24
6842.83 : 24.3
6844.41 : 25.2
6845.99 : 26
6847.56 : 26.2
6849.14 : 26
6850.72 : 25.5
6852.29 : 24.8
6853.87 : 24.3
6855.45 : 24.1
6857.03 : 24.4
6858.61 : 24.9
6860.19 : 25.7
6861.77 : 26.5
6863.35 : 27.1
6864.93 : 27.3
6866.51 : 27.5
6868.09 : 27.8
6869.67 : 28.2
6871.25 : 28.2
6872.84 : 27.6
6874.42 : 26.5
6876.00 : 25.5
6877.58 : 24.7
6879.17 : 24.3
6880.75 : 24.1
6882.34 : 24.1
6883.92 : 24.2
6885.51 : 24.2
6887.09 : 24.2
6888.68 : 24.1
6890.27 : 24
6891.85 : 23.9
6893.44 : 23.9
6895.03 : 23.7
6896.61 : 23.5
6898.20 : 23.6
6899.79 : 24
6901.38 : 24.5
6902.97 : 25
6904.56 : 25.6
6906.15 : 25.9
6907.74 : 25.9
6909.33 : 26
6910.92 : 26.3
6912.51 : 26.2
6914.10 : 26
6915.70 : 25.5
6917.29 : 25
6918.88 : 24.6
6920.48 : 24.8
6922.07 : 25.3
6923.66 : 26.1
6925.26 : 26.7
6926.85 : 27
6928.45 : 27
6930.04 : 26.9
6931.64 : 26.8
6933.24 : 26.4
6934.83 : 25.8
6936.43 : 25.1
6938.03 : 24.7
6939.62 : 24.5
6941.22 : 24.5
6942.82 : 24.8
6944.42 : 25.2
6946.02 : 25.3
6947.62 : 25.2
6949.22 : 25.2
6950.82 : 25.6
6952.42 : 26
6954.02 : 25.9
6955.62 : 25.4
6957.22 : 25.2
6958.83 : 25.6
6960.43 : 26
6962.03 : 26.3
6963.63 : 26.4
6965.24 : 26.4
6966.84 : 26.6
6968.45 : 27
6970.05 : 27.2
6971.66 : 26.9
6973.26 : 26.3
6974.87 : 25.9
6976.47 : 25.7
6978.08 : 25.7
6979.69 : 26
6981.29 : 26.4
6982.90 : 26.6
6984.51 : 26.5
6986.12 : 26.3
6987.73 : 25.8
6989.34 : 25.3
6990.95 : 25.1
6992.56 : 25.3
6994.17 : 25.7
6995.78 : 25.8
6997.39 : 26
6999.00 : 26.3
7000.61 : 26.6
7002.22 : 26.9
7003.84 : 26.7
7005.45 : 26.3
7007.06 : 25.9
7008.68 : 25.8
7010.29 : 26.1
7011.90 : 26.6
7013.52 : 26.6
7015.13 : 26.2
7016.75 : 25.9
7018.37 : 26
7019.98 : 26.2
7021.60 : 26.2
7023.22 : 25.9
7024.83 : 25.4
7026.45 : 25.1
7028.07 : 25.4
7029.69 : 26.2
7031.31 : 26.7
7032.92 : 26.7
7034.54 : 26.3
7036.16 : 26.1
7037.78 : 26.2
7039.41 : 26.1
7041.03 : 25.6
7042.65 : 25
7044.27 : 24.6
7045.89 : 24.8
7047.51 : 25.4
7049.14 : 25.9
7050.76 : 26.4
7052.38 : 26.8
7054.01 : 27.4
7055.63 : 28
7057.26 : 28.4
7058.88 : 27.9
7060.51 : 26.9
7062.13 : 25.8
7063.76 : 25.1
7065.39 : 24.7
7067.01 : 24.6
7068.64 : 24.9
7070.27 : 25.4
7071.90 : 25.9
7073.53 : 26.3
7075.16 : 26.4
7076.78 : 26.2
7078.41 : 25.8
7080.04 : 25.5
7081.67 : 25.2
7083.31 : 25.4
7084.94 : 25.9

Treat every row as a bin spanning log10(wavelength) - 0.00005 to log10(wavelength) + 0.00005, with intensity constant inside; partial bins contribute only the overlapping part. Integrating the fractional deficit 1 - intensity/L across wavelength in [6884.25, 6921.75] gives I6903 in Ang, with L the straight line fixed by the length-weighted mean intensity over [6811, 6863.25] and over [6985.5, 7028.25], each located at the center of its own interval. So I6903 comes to 1.1 Ang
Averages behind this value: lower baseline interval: 25.2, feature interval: 24.8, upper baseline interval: 26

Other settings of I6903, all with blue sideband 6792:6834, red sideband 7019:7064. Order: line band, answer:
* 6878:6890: 0.6 Ang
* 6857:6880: -1.0 Ang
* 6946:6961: 0.1 Ang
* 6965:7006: -0.4 Ang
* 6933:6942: 0.2 Ang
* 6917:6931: -0.2 Ang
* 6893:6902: 0.6 Ang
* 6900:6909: 0.1 Ang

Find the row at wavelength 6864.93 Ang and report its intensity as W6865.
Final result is 27.3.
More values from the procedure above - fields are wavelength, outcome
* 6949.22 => 25.2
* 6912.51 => 26.2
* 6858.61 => 24.9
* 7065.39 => 24.7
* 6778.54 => 26.1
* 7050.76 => 26.4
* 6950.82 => 25.6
